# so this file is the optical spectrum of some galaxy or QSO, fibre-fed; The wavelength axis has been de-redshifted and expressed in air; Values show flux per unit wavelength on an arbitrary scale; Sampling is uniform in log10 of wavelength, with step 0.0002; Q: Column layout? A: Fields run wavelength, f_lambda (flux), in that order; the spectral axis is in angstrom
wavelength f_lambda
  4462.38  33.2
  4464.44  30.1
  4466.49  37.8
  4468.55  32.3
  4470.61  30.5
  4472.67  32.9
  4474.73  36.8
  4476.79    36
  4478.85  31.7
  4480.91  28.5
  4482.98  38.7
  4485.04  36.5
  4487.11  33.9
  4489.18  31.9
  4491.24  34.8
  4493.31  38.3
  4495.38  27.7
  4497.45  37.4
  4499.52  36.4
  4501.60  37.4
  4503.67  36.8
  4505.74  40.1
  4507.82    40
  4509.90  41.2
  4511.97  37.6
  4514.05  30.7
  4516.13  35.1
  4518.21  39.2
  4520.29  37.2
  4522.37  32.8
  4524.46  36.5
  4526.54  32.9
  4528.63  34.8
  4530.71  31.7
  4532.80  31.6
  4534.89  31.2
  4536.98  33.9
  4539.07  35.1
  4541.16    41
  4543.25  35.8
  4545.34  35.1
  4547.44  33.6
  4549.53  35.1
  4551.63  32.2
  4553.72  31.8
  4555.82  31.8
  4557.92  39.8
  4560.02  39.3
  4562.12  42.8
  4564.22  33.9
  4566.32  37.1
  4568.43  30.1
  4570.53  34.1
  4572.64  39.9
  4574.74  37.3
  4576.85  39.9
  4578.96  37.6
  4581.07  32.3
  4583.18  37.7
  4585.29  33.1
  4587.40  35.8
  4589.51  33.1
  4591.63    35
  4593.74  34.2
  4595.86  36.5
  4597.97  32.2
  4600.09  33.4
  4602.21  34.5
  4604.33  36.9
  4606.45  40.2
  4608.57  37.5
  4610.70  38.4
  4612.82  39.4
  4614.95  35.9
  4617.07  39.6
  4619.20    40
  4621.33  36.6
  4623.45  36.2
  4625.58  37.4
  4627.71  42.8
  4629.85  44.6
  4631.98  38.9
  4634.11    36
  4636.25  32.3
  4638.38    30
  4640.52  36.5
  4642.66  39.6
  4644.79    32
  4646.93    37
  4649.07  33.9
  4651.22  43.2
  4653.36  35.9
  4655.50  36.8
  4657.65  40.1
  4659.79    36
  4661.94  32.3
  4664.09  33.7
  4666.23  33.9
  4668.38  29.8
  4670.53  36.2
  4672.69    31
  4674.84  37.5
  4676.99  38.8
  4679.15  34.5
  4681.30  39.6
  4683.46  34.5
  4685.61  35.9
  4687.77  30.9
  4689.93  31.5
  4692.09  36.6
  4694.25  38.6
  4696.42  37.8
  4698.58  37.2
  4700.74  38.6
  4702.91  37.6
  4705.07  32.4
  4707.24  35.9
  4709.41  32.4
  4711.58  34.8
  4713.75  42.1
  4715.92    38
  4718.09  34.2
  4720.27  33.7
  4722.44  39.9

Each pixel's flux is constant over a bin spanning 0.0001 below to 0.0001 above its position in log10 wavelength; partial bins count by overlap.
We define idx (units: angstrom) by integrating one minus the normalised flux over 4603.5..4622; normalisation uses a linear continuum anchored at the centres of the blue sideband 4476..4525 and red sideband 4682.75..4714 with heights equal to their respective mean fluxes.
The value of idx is -1.4 angstrom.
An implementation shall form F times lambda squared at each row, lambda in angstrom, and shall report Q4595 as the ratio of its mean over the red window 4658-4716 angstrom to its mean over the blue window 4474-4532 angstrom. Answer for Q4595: 1.09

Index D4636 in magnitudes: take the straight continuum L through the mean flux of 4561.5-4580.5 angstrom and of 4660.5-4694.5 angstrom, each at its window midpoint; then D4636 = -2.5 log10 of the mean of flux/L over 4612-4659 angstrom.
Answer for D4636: -0.060 mag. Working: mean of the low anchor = 36.7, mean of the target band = 37.5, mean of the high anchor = 34.6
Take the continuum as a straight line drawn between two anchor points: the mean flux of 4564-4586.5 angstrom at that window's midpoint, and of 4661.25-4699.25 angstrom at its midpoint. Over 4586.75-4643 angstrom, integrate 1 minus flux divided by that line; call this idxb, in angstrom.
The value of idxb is -2.01 angstrom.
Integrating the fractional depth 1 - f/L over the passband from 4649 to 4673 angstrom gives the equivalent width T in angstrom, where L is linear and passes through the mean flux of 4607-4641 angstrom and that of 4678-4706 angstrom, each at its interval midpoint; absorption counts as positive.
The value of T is 0.8 angstrom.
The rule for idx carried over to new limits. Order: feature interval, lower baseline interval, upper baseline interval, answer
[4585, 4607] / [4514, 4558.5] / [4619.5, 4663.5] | 0.58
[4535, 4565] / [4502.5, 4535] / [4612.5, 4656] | 0.40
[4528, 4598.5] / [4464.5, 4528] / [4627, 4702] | 0.73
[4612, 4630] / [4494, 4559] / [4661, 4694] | -2.09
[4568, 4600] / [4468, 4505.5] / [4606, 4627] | 1.66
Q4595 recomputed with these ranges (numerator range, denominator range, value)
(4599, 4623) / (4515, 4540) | 1.13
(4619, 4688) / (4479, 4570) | 1.09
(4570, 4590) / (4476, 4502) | 1.09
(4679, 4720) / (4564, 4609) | 1.06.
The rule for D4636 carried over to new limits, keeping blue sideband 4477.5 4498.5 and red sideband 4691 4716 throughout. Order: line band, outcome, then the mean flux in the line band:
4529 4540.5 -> 0.05 mag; 33.1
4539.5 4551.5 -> -0.03 mag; 35.8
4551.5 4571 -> -0.02 mag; 35.5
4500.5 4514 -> -0.12 mag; 38.2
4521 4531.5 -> 0.02 mag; 33.9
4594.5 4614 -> -0.03 mag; 36.5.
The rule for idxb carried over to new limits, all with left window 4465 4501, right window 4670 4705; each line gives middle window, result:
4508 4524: -0.9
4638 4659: -0.6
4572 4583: -0.7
